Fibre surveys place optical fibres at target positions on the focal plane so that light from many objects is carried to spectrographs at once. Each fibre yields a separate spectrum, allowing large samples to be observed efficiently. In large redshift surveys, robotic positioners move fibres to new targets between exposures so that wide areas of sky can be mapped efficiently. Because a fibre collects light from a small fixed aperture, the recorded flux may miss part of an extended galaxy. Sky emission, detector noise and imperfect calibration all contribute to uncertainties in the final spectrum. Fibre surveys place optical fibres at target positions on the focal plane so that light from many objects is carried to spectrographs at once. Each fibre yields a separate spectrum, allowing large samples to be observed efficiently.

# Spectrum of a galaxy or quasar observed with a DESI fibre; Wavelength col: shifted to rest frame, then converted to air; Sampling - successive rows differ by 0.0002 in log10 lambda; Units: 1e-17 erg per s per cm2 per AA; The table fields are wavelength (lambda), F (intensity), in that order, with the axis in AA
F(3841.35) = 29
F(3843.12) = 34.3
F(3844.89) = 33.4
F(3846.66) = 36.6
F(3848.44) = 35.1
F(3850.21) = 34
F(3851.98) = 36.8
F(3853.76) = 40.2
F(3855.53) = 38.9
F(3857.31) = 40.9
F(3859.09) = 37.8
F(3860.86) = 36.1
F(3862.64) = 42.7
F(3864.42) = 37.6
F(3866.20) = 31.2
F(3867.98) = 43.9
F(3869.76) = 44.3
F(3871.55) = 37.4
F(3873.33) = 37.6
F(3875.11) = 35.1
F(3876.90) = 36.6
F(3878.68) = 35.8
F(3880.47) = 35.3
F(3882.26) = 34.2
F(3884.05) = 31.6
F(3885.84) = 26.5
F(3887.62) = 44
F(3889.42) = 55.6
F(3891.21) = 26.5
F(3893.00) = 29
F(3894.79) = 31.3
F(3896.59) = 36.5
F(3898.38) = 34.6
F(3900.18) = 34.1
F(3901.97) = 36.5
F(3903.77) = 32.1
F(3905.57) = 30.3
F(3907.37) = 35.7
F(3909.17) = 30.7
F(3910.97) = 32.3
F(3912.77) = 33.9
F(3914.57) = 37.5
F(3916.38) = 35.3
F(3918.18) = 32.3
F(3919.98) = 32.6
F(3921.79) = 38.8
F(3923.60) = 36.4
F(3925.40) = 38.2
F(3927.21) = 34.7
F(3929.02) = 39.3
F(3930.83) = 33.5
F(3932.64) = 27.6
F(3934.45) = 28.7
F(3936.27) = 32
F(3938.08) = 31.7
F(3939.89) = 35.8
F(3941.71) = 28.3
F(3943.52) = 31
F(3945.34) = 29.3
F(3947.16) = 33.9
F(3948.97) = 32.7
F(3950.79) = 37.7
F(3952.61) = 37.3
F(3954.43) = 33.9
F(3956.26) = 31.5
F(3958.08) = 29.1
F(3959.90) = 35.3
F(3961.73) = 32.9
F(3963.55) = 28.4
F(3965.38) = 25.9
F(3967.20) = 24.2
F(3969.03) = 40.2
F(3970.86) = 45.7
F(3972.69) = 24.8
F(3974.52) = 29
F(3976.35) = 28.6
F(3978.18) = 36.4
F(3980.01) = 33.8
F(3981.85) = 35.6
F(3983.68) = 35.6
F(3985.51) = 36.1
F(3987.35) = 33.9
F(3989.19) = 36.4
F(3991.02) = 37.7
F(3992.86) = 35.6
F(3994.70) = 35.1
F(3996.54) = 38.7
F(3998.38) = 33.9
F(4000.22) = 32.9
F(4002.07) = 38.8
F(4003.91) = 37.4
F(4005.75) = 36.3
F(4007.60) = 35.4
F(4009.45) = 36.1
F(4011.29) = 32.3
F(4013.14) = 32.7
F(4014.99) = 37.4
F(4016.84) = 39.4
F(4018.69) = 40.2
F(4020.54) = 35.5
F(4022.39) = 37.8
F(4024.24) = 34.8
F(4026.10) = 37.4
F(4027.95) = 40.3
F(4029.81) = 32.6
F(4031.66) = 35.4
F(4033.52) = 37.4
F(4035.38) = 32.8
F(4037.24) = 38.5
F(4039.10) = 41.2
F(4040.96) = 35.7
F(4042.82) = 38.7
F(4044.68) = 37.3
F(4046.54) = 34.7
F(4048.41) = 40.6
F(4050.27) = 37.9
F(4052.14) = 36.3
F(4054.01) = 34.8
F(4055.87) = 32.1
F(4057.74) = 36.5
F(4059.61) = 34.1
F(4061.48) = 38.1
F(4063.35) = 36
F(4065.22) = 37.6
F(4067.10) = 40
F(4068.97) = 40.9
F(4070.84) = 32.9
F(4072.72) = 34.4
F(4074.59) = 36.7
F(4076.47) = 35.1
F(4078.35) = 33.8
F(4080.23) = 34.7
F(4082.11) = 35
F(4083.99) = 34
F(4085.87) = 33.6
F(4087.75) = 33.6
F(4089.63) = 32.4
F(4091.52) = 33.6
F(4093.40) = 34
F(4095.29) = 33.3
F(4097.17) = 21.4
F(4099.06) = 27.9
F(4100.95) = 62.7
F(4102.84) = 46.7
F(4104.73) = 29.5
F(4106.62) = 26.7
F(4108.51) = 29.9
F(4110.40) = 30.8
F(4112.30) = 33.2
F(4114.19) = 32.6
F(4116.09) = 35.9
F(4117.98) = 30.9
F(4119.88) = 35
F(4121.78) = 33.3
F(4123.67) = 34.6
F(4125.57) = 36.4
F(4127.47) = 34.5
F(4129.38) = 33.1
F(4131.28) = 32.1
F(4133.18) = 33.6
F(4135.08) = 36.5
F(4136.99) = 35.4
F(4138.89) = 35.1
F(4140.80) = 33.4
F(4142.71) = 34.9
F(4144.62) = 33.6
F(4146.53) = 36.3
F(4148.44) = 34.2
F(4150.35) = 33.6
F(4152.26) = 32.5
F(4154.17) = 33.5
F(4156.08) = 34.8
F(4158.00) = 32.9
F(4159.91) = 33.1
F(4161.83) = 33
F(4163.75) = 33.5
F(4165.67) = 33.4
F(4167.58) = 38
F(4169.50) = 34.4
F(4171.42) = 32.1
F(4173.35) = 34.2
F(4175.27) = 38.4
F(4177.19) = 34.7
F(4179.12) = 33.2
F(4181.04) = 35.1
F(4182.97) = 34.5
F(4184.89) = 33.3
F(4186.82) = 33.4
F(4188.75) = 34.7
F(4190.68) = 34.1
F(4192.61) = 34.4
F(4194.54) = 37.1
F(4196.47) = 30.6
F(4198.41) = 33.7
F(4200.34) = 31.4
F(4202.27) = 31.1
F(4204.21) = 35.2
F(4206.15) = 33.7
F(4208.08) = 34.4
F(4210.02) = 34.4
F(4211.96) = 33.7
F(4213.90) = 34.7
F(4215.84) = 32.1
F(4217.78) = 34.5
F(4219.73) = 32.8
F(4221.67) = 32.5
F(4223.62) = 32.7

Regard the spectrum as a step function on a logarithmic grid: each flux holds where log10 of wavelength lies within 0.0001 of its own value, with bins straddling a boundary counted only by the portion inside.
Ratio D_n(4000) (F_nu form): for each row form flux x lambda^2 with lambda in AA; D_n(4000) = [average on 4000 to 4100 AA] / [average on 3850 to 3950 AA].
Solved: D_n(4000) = 1.09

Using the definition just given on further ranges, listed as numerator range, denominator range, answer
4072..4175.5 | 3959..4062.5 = 1.02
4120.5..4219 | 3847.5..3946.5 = 1.11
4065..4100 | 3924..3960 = 1.10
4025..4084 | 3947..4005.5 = 1.11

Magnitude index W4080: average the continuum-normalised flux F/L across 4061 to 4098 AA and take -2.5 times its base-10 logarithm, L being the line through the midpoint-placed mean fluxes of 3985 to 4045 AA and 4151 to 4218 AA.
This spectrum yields 0.03 mag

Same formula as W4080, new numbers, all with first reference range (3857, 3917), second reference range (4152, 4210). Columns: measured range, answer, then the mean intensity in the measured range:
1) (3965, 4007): 0.02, 34.6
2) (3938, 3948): 0.12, 31.6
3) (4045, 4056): -0.05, 36.4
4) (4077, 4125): 0.02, 34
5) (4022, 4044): -0.06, 36.9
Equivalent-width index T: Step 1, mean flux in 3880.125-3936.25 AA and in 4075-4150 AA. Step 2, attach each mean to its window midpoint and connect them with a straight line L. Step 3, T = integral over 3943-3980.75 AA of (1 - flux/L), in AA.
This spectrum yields 2.0 AA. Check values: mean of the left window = 34.3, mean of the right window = 34.2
